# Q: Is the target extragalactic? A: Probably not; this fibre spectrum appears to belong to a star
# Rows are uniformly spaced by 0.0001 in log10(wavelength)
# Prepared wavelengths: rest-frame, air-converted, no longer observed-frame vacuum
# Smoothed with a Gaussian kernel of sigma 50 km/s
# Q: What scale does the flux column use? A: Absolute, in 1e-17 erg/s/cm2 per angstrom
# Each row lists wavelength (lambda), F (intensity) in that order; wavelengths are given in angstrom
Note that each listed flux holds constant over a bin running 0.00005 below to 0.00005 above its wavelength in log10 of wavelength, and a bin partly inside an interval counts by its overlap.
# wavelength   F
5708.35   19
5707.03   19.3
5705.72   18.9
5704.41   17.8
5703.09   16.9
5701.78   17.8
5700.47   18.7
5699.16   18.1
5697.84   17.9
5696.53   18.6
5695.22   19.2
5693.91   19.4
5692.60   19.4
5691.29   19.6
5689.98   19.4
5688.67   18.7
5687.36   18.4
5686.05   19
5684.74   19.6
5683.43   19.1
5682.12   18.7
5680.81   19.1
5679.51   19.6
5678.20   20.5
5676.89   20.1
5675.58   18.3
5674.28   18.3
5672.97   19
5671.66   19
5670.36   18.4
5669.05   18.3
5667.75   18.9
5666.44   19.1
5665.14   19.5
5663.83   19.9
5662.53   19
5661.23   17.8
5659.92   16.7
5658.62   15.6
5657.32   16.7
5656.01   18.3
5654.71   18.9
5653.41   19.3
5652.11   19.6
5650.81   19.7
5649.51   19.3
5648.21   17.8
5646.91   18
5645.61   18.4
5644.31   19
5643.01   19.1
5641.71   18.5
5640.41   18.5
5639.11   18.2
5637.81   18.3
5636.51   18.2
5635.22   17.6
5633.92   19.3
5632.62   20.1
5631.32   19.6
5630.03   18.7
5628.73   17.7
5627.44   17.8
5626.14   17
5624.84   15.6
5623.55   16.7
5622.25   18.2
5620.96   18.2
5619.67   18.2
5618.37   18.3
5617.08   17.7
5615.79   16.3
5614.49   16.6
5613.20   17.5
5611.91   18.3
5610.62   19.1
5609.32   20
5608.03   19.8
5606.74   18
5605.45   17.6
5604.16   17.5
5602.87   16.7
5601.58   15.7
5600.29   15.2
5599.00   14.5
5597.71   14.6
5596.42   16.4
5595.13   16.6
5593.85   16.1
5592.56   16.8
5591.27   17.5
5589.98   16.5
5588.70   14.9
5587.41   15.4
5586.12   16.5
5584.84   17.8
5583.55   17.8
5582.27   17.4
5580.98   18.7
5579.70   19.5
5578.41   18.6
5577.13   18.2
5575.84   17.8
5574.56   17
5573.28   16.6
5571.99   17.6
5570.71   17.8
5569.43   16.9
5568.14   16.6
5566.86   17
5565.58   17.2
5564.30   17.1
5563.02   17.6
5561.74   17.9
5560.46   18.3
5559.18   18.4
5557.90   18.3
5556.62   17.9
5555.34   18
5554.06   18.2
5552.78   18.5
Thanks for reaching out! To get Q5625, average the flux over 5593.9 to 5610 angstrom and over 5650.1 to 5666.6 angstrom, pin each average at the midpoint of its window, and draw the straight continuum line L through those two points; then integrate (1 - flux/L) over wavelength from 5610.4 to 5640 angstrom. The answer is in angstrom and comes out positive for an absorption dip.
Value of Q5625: -0.73 angstrom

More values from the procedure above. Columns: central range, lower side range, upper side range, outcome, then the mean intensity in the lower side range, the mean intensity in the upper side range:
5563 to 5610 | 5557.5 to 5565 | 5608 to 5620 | 2.3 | 17.9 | 18.1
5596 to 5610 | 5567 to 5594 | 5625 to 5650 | 0.6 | 17.2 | 18.4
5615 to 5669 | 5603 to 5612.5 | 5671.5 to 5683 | 1.6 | 18.5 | 19.2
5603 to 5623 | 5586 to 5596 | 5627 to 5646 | -0.7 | 16.3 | 18.6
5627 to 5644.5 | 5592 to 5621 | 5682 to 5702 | -0.8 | 17.2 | 18.9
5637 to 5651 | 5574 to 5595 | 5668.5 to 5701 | -0.2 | 17.3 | 19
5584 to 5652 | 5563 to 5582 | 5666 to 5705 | 1.8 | 17.6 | 18.8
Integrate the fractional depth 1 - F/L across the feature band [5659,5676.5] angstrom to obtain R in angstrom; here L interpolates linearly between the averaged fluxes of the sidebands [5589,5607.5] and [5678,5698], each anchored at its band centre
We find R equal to -0.1 angstrom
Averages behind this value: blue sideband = 16.4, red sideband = 19.1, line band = 18.6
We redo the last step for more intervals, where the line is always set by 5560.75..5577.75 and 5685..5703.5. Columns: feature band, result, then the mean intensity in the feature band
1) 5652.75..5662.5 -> 0.32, 17.7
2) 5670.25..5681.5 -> -0.41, 19.2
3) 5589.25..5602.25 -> 1.22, 16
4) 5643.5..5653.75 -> -0.38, 18.9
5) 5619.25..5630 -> 0.28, 17.5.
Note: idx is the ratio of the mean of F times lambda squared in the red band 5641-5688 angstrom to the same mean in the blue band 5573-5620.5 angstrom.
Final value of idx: 1.11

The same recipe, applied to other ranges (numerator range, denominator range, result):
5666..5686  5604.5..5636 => 1.08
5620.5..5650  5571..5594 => 1.08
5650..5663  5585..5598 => 1.14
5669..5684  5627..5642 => 1.04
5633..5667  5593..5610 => 1.12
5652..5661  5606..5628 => 1.01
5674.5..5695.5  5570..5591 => 1.15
